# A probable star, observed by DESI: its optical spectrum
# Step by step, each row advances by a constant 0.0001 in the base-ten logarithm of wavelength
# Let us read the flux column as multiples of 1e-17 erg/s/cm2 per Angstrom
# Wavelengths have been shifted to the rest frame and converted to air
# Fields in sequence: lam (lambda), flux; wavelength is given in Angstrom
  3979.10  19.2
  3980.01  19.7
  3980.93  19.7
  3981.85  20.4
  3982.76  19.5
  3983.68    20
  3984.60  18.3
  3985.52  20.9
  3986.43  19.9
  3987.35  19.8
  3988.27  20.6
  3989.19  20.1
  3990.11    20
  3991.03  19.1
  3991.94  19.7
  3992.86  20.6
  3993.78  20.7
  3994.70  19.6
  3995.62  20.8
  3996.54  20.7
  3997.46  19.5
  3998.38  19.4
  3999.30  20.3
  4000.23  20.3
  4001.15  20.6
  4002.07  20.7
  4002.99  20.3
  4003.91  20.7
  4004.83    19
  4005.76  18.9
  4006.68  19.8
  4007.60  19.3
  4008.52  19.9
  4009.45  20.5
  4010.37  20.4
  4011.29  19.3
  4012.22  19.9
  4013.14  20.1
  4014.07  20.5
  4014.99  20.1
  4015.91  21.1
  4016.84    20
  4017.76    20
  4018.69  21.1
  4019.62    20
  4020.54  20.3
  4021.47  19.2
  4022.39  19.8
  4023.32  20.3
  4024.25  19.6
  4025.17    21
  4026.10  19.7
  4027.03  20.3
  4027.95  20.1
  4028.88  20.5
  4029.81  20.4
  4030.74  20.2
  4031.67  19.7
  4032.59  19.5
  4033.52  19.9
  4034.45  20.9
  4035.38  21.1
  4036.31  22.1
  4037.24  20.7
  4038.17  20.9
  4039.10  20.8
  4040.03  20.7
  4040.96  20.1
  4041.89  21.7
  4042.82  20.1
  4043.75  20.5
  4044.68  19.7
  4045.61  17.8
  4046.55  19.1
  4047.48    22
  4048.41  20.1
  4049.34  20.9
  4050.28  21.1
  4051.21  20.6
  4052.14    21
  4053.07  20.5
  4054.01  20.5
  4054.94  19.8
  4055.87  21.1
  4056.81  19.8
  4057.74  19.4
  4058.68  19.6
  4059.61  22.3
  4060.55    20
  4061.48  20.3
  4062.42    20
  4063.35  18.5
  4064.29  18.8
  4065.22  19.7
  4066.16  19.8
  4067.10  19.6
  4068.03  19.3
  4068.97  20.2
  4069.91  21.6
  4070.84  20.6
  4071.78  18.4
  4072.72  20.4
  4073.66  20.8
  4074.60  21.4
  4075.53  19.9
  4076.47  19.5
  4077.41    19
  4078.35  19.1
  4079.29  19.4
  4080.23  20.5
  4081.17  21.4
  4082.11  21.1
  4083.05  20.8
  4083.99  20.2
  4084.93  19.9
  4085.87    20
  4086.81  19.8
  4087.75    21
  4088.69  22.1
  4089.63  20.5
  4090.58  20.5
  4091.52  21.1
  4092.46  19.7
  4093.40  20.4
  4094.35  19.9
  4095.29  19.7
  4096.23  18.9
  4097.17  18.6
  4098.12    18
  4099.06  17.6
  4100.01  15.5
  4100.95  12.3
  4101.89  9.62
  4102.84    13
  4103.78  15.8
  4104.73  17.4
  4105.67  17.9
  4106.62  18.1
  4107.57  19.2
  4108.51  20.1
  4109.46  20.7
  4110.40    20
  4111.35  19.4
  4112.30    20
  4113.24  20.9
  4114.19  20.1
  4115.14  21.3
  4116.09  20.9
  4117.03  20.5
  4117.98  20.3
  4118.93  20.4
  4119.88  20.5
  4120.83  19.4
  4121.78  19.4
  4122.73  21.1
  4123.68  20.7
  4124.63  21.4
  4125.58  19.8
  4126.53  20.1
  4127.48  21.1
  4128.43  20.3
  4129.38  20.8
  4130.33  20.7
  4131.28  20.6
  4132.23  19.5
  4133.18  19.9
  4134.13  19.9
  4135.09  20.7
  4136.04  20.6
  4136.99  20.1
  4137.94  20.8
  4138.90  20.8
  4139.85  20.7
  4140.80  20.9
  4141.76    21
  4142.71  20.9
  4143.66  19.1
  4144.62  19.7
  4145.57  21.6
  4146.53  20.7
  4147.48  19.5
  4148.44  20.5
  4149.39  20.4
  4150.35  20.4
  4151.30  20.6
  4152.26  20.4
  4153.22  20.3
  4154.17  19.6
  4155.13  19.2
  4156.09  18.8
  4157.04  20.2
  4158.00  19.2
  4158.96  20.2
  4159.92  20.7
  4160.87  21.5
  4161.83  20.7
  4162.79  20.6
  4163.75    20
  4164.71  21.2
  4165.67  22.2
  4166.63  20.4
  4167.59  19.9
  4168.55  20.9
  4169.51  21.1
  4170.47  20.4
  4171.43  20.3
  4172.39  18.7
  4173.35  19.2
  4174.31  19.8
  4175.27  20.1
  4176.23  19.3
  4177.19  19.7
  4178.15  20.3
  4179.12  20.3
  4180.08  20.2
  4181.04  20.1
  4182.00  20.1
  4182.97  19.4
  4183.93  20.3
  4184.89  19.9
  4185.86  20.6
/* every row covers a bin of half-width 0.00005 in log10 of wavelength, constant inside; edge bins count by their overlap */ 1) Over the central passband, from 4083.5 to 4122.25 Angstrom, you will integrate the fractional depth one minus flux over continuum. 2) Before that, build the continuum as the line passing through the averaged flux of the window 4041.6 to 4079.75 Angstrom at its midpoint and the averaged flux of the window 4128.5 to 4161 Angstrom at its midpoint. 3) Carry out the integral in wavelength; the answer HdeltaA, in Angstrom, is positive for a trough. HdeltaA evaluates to 2.2 Angstrom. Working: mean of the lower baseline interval 20.1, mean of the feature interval 19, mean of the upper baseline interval 20.3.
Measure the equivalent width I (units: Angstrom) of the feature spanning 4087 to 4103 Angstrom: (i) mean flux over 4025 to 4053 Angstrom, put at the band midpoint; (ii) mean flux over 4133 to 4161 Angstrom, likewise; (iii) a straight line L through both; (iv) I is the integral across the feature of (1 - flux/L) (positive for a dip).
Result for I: 1.6 Angstrom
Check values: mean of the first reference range 20.4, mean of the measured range 18.3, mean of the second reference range 20.3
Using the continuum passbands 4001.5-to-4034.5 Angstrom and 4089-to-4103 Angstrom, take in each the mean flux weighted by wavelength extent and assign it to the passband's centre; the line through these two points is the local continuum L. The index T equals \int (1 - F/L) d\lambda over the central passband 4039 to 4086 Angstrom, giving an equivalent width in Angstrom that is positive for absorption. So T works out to -3.5 Angstrom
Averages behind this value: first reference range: 20.1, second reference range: 17.8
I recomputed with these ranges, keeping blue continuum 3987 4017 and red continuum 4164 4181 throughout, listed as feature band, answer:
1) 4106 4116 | 0.1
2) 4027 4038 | -0.2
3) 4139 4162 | -0.1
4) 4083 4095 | -0.2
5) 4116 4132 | -0.2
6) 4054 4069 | 0.2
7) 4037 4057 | -0.3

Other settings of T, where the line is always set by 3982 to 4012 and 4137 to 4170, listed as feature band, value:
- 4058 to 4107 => 2.4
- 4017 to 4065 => -0.4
